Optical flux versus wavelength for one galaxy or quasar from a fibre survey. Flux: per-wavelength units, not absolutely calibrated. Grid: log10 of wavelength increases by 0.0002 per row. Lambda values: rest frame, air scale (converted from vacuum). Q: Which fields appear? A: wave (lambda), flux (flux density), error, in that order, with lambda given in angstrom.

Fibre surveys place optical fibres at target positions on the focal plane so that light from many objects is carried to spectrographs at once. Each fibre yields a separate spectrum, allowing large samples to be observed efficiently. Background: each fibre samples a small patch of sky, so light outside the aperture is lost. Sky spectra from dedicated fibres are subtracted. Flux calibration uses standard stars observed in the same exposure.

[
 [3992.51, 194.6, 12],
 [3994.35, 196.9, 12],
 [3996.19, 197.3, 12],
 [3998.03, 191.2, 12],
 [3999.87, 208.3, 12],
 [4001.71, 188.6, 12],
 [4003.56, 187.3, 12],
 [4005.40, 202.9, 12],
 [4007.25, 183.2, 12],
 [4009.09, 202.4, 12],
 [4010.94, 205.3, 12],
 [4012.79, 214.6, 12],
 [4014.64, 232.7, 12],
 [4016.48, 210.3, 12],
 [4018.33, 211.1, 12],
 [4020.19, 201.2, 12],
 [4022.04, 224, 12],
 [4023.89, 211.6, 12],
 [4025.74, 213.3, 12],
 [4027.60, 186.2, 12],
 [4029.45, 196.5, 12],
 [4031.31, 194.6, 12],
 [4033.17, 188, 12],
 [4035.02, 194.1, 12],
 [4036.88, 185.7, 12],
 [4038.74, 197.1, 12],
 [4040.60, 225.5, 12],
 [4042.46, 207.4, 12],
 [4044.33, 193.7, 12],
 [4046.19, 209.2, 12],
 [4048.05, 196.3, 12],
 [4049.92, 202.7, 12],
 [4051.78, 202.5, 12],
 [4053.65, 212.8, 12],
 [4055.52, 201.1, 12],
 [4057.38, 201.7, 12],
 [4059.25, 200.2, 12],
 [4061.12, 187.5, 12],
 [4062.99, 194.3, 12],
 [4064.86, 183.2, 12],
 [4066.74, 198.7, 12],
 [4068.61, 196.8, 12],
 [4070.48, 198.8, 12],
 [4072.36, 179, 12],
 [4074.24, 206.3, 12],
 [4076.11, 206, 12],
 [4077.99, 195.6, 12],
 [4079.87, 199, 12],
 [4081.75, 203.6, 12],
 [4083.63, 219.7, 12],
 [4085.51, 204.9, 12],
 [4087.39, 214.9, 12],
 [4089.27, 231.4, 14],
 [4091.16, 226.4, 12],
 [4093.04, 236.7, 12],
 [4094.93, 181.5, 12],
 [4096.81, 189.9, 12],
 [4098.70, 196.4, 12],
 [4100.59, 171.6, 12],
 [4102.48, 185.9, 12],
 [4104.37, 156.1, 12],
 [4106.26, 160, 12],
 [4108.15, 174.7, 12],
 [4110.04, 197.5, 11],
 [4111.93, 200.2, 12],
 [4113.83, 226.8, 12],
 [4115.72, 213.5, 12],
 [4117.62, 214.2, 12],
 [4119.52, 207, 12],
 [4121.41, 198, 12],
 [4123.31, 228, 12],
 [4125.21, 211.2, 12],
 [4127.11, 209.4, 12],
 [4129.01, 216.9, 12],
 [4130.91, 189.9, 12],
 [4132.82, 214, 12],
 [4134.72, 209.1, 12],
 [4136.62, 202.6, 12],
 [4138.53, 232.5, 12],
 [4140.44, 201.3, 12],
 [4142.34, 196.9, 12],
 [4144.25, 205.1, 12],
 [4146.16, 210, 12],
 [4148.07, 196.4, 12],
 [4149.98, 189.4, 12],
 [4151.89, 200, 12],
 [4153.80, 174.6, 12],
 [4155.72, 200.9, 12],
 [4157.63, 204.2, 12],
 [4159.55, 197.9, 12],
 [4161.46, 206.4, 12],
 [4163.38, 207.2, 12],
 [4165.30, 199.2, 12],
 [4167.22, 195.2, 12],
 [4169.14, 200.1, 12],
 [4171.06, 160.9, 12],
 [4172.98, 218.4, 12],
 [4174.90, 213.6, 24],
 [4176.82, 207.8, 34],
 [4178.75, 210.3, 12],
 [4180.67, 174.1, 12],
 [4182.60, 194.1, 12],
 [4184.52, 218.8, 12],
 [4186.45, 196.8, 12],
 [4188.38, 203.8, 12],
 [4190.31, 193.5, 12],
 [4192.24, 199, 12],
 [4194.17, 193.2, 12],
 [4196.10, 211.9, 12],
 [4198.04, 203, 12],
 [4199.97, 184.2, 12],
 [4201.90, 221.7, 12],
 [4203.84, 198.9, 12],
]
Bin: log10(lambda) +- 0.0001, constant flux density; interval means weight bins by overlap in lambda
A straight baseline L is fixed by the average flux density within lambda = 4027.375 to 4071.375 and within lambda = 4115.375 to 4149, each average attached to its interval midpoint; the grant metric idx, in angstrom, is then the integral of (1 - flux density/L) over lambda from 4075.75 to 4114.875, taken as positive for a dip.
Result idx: 1.0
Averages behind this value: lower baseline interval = 198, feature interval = 199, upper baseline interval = 209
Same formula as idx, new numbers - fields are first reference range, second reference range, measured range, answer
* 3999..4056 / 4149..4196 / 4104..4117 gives 0.5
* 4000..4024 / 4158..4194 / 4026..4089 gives 1.2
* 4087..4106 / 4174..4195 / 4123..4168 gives -1.1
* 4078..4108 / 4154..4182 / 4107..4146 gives -1.8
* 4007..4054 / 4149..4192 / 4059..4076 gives 0.7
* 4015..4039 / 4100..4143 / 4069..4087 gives 0.0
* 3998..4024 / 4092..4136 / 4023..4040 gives 0.6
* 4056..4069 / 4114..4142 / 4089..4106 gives 0.7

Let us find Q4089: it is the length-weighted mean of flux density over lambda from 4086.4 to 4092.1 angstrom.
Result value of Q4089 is 224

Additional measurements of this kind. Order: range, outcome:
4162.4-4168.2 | 200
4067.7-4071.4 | 198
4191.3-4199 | 202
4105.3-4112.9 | 183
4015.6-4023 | 212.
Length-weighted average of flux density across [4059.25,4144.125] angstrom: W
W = 202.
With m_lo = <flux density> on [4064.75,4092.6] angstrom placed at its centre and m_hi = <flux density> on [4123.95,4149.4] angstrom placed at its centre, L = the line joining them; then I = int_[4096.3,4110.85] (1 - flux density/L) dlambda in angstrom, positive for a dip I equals 2.0 angstrom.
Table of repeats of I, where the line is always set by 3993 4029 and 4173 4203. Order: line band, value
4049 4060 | -0.02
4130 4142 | -0.30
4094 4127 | 1.22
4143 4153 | 0.14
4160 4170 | 0.05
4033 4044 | 0.17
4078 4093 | -0.85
